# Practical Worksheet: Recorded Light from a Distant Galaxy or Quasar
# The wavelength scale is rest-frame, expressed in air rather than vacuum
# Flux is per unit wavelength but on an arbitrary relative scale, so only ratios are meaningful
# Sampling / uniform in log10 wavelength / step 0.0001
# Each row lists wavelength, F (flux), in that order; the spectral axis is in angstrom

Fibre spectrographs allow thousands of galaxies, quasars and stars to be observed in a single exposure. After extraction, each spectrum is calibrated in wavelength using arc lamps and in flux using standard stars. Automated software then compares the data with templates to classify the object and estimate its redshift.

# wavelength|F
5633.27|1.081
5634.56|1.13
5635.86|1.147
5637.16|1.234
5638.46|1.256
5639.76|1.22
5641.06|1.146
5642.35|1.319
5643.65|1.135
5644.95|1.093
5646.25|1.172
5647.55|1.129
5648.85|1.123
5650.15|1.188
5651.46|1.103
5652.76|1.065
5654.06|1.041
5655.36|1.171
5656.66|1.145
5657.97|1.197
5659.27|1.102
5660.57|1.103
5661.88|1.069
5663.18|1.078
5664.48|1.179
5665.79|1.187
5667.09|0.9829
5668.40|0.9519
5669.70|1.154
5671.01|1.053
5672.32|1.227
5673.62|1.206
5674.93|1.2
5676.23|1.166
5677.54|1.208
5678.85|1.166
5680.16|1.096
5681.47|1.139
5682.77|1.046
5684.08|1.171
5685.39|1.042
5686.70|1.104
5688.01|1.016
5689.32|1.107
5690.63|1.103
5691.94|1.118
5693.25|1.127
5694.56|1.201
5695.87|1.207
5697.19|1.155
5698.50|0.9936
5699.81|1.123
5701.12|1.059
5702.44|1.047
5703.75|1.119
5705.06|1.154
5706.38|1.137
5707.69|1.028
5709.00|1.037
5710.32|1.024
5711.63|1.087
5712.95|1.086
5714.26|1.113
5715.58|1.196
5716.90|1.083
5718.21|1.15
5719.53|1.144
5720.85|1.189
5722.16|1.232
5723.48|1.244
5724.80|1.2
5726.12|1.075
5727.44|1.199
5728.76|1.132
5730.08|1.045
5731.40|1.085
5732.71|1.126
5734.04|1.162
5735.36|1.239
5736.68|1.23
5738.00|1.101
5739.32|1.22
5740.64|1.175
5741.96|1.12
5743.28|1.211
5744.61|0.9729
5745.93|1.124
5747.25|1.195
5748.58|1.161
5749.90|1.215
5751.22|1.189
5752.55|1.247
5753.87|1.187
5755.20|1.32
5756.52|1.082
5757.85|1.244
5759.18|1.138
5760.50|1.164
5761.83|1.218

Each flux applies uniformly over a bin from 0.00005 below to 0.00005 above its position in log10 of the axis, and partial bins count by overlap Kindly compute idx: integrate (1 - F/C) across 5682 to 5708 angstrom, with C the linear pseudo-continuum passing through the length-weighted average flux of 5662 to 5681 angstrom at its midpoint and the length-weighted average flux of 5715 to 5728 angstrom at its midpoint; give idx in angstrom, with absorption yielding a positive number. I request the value 1.03 angstrom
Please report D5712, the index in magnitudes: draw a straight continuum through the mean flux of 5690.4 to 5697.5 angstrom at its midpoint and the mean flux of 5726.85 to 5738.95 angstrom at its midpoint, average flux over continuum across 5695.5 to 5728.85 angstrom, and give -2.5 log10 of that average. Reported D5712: 0.03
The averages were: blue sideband 1.15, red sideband 1.15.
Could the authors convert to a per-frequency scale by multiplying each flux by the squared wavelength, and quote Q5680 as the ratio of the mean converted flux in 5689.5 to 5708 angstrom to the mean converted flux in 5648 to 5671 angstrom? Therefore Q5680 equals 1.0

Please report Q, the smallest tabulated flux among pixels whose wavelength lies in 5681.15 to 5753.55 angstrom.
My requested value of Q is 0.9729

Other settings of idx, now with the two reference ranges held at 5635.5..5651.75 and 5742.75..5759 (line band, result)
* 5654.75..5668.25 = 0.7 angstrom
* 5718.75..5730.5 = 0.1 angstrom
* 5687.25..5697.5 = 0.4 angstrom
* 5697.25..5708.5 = 0.9 angstrom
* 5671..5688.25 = 0.6 angstrom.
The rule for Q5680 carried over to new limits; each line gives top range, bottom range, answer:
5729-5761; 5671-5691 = 1.05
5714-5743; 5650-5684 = 1.05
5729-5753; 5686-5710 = 1.07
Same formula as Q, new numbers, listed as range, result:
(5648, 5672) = 0.9519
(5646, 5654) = 1.065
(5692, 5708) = 0.9936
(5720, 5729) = 1.075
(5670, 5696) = 1.016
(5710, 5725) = 1.024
